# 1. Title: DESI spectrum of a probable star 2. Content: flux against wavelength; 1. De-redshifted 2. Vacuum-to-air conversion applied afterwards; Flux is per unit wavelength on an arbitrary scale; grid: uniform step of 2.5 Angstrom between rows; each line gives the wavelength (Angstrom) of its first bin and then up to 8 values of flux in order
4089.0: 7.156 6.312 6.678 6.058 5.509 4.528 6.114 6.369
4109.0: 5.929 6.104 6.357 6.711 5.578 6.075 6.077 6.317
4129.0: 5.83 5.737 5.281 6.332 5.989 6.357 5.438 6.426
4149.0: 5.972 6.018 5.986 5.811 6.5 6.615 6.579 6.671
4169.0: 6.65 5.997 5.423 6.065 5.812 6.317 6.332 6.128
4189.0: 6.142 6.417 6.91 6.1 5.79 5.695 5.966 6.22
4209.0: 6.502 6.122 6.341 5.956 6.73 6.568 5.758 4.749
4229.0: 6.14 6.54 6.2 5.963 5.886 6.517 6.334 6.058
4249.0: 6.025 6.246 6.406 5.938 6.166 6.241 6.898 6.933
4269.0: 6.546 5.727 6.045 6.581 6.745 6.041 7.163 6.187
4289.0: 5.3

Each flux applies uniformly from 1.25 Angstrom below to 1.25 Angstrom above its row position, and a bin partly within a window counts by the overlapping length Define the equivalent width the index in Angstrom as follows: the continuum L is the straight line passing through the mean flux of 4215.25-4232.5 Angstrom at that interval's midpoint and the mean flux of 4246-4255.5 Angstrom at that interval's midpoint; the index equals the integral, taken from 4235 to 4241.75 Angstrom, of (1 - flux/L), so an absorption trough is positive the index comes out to 0.1 Angstrom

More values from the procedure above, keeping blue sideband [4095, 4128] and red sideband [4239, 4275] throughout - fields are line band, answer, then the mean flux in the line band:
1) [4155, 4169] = -0.83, 6.45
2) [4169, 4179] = 0.30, 5.93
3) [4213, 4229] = 0.47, 6.02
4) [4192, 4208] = 0.08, 6.13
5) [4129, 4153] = 0.39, 5.94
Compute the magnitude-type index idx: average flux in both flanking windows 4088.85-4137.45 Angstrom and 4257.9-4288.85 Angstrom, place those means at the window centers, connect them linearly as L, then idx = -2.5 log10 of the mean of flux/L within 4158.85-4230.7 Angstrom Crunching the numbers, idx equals 0.01 mag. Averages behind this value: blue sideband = 6.03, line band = 6.18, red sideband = 6.4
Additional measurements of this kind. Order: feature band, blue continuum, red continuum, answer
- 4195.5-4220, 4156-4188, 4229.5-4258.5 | 0.01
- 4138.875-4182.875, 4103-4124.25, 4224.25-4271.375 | 0.00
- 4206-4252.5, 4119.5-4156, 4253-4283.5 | 0.02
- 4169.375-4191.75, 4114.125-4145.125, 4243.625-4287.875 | 0.01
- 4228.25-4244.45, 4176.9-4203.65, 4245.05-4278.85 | 0.01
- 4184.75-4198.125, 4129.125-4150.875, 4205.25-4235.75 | -0.04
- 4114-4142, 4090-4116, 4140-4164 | 0.01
